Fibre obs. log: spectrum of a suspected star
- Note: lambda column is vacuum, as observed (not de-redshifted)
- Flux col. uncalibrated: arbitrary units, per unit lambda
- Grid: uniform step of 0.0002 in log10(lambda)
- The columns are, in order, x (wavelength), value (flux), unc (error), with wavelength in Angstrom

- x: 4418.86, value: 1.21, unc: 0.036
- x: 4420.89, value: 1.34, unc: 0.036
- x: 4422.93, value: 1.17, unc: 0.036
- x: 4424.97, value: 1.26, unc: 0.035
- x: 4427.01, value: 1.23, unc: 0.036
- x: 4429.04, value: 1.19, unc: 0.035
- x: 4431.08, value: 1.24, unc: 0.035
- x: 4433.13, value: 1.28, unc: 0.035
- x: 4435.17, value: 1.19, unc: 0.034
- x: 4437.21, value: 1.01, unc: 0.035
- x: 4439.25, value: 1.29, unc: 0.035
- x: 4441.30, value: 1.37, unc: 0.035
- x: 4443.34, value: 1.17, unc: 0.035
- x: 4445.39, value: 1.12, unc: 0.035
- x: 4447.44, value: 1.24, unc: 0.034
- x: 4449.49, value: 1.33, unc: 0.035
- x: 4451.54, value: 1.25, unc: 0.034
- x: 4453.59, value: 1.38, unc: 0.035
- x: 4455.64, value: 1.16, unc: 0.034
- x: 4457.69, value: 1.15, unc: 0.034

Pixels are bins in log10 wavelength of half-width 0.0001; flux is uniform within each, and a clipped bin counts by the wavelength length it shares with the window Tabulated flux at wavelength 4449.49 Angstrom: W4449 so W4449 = 1.33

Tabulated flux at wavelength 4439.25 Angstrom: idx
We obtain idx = 1.29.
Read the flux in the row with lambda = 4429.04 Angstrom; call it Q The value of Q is 1.19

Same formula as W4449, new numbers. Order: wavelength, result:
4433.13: 1.28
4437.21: 1.01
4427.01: 1.23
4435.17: 1.19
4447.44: 1.24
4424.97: 1.26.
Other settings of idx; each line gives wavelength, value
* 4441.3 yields 1.37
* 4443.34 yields 1.17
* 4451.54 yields 1.25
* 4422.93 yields 1.17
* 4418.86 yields 1.21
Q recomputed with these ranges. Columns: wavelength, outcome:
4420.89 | 1.34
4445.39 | 1.12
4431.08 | 1.24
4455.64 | 1.16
